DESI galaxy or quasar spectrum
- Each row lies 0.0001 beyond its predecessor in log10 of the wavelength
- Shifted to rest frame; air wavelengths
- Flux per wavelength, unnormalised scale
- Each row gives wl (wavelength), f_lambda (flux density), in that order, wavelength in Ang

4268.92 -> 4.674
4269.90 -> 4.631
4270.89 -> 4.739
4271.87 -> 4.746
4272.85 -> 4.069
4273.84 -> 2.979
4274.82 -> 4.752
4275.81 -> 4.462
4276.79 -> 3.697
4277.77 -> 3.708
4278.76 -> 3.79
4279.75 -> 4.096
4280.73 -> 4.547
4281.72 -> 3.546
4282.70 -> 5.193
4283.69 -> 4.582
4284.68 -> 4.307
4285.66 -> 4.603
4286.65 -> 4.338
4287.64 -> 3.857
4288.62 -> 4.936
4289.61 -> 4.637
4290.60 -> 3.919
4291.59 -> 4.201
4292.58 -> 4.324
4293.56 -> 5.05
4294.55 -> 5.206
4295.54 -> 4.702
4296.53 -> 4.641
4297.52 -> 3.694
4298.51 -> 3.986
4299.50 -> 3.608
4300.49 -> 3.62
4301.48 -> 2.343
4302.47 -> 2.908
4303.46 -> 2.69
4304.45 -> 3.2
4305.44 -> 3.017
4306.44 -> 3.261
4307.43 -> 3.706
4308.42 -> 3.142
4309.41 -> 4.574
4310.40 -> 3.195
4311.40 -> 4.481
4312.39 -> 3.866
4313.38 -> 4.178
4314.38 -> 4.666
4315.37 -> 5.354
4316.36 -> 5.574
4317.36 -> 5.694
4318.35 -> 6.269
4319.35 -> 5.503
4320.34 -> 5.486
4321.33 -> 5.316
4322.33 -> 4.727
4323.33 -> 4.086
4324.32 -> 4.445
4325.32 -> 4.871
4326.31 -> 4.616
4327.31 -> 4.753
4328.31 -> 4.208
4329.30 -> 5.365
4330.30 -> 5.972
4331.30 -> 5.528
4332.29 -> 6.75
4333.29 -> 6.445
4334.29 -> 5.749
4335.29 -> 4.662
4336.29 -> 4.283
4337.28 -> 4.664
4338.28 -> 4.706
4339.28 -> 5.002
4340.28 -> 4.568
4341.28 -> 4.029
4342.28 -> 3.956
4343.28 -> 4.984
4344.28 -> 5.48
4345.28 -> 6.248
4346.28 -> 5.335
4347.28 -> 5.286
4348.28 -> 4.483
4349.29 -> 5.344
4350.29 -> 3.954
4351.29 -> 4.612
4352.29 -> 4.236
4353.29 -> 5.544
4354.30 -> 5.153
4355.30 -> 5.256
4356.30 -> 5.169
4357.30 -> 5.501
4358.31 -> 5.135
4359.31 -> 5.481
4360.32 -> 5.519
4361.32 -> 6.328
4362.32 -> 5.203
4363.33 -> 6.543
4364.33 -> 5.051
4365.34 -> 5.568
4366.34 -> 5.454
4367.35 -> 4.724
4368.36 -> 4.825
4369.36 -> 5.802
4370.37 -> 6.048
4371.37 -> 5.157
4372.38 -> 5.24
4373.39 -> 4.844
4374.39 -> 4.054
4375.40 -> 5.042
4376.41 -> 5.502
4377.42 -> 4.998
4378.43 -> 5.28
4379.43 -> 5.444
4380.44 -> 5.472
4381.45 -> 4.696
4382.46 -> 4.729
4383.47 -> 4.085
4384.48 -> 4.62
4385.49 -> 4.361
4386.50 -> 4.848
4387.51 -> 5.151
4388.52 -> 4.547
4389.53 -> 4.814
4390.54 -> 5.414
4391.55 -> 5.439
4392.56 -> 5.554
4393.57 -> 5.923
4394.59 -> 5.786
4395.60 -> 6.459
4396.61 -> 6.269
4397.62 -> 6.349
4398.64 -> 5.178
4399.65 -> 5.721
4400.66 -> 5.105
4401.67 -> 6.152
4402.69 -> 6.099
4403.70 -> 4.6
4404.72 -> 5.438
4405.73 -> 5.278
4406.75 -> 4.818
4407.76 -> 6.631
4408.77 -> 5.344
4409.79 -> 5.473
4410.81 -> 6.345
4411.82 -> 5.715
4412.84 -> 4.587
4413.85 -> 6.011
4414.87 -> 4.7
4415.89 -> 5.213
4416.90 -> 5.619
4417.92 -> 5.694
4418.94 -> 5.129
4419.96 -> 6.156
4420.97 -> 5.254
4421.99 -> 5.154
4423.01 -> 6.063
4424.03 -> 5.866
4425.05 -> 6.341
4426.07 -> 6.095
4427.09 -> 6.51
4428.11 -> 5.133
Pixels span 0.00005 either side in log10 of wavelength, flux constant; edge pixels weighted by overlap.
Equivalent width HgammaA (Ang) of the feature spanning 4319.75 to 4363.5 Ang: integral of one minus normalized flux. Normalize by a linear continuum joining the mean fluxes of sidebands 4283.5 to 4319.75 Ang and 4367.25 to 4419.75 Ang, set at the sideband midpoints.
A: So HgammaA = -3.9 Ang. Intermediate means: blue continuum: 4.21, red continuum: 5.32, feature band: 5.1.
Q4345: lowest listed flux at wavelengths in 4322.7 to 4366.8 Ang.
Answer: 3.954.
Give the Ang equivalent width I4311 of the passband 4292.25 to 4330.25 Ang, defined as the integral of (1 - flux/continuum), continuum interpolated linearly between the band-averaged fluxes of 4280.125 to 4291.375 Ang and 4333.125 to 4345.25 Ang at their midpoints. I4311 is 2.4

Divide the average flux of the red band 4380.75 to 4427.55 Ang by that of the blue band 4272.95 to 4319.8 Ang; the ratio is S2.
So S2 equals 1.31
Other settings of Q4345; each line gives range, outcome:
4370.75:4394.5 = 4.054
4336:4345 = 3.956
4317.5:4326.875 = 4.086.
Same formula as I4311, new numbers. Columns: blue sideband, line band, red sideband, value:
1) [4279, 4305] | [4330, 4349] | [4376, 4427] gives -2.0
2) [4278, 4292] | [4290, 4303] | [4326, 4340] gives 1.4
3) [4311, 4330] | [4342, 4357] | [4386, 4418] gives 0.3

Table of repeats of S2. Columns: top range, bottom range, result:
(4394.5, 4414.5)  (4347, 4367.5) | 1.08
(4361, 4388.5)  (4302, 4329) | 1.17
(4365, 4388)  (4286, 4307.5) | 1.29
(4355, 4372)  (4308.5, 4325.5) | 1.14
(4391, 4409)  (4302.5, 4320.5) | 1.33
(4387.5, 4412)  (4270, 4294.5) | 1.30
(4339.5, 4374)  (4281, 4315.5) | 1.28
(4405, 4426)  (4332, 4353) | 1.12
